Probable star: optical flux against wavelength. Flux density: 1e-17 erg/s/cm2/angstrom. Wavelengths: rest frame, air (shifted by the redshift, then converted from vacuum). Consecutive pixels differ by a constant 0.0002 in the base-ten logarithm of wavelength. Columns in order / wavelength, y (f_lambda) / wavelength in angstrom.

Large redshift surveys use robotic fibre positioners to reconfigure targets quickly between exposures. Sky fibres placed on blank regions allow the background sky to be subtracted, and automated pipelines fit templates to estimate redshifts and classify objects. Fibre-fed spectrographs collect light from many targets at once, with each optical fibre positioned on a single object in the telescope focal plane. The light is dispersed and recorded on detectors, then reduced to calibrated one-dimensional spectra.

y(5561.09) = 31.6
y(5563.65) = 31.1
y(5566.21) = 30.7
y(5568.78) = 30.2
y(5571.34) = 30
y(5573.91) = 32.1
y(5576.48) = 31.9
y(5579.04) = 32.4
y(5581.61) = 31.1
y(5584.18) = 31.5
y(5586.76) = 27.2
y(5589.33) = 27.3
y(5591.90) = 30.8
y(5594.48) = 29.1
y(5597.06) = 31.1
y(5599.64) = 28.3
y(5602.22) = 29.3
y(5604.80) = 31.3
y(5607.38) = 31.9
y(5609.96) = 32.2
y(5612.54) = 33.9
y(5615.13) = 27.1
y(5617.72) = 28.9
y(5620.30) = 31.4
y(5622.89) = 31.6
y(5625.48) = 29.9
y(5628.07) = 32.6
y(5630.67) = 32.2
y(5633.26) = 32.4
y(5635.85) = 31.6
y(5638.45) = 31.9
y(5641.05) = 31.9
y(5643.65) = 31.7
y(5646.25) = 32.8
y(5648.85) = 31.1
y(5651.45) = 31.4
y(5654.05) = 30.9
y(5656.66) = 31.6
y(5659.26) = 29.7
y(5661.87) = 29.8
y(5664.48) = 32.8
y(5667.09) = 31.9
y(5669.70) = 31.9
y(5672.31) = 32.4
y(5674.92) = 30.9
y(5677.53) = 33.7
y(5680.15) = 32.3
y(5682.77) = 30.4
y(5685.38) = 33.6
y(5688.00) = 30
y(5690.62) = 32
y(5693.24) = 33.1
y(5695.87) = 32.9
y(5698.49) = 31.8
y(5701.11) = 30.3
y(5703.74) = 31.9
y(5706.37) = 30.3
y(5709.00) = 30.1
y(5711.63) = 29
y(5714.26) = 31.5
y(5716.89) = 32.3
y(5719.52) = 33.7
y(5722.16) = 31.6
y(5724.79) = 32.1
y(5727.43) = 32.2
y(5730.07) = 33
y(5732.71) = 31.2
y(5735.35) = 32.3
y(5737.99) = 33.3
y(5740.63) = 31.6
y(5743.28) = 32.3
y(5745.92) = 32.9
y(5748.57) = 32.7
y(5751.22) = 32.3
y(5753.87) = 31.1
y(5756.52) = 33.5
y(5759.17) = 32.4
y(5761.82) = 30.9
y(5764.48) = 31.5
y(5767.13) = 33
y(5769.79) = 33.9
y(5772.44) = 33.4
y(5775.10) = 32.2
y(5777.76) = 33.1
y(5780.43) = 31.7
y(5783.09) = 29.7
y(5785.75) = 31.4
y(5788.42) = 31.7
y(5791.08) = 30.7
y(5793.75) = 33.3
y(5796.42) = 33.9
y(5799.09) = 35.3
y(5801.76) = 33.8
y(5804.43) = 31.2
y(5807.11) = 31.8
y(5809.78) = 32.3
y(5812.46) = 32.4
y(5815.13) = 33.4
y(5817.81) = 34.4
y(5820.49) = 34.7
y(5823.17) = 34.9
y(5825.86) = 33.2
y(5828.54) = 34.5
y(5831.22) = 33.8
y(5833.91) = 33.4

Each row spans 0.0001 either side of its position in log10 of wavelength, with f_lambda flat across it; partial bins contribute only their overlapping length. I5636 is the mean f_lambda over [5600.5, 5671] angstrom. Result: 31.3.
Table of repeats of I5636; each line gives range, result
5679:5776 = 32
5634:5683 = 31.6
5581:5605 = 29.6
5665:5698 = 32.1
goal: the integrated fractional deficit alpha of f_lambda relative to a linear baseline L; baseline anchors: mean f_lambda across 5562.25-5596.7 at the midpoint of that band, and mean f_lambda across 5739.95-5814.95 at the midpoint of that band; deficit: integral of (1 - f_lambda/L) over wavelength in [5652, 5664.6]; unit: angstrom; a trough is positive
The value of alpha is 0.2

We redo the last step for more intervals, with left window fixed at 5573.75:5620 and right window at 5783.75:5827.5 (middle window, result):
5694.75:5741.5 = 0.3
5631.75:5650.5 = -0.6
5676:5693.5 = -0.3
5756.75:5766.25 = 0.2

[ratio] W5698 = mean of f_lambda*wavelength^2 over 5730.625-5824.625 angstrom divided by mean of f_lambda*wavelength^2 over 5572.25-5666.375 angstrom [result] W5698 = 1.11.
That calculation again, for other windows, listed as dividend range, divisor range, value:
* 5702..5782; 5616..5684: 1.05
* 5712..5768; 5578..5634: 1.10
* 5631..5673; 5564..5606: 1.07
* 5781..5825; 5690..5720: 1.08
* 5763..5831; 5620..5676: 1.10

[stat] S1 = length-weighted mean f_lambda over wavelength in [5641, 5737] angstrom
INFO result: 31.7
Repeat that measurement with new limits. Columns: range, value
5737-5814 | 32.4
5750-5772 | 32.4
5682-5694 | 31.8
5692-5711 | 31.4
